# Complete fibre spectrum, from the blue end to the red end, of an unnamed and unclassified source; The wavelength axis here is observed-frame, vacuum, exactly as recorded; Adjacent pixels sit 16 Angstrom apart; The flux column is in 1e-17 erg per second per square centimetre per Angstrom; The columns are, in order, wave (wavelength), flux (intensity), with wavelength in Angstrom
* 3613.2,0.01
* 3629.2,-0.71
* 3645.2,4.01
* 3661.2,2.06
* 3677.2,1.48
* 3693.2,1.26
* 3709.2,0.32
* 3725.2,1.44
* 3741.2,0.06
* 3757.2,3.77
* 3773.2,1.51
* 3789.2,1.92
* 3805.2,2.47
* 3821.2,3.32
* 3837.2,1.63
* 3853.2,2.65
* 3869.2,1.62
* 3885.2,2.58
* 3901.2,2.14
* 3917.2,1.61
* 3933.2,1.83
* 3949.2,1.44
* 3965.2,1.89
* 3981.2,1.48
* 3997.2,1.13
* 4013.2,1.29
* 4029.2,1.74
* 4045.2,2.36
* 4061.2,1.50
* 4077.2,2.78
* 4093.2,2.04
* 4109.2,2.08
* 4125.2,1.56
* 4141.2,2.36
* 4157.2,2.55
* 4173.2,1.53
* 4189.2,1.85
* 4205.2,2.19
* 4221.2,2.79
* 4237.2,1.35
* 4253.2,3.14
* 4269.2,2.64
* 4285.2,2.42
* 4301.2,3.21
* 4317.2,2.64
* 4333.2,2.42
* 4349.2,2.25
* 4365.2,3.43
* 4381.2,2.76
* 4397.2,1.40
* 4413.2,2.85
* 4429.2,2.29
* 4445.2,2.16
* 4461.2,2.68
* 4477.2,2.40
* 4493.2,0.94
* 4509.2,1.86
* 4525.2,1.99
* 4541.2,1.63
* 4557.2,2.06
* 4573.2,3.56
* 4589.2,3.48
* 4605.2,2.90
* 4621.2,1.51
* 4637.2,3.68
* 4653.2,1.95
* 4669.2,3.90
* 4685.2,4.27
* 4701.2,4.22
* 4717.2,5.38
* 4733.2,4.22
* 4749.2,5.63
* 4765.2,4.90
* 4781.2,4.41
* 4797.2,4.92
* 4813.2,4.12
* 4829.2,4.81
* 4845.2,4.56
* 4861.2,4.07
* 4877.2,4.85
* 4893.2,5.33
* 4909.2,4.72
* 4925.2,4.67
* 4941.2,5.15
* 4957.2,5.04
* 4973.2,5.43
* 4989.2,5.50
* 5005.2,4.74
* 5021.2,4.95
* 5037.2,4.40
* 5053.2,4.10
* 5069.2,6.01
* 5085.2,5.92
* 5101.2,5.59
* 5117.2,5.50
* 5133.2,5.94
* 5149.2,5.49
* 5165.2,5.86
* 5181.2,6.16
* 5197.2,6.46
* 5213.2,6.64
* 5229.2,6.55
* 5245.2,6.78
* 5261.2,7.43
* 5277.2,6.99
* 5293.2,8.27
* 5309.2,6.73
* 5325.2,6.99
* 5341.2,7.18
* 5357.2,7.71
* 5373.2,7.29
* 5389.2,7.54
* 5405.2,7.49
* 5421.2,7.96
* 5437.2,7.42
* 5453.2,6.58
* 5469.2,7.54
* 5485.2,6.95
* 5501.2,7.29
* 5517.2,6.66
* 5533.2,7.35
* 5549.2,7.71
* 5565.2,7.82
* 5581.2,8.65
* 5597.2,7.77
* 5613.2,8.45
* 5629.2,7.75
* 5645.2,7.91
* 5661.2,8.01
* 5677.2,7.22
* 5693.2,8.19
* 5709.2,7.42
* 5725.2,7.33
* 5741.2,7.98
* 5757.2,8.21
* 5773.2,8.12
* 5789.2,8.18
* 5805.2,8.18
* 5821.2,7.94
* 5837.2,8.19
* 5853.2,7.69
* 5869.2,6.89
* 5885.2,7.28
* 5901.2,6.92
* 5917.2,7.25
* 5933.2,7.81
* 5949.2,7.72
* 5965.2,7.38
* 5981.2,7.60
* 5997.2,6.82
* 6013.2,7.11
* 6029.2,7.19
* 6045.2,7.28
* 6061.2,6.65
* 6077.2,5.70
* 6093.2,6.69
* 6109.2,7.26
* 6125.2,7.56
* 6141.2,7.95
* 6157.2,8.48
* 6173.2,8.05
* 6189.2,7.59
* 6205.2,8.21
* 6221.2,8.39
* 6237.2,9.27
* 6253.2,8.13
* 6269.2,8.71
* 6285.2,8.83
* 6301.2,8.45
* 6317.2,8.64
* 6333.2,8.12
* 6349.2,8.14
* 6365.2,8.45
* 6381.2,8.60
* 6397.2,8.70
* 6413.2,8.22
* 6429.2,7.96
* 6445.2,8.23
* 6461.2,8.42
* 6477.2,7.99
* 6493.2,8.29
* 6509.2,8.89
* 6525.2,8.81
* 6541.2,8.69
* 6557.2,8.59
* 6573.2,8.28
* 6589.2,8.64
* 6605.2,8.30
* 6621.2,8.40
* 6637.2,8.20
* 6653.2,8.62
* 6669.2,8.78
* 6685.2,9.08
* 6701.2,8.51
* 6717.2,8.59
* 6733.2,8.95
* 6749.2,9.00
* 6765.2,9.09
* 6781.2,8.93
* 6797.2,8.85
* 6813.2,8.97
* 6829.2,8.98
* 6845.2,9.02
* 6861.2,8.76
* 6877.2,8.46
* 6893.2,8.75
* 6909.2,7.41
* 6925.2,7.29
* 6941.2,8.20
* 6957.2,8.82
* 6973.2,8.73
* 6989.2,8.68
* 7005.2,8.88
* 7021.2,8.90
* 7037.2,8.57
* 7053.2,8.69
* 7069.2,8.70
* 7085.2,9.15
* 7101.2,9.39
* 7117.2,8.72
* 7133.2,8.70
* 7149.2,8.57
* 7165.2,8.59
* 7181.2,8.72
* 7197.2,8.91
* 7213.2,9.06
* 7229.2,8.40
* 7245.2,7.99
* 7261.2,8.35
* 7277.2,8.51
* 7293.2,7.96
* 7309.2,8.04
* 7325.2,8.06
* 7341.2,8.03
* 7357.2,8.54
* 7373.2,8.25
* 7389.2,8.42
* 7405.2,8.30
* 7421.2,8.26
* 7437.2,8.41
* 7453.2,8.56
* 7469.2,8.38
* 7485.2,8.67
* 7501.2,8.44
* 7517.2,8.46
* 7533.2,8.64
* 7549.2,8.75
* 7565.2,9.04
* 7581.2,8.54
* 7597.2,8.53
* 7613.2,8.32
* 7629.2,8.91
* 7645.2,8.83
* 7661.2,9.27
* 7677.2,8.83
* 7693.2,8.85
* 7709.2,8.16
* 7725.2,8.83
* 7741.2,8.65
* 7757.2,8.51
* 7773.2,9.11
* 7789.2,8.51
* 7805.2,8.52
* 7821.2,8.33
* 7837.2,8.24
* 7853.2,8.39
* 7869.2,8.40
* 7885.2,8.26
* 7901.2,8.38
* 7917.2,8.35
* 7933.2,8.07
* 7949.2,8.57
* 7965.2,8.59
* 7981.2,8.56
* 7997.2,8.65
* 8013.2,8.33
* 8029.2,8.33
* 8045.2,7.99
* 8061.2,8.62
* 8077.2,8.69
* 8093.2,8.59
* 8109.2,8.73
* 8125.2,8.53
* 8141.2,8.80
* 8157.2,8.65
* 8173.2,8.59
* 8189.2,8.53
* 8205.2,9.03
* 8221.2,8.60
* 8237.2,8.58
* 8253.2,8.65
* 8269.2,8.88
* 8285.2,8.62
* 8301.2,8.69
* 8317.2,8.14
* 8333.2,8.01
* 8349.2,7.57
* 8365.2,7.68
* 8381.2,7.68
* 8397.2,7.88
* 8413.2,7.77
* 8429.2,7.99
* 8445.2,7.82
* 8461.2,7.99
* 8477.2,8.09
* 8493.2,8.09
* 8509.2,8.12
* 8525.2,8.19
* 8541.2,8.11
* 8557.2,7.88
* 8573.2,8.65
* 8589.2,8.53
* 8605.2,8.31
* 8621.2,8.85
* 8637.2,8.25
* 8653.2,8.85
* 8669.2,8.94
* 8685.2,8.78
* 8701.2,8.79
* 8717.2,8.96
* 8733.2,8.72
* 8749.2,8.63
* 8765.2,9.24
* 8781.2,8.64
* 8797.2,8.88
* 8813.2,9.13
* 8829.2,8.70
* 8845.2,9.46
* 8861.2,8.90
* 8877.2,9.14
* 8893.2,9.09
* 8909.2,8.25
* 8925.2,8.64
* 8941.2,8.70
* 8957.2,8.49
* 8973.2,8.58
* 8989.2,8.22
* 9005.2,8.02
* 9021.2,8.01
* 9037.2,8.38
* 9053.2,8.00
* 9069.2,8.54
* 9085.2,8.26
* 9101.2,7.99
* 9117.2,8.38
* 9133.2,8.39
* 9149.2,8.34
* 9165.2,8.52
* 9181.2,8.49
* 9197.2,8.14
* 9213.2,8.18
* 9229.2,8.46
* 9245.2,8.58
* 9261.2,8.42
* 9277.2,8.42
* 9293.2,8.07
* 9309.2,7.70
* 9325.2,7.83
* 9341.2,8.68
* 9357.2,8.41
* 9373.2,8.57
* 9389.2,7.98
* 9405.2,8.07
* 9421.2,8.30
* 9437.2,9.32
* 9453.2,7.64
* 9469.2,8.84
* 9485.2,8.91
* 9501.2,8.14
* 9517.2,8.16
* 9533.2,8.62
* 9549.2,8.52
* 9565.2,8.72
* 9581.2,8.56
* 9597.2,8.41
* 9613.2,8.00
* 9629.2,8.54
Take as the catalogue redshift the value 0.17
